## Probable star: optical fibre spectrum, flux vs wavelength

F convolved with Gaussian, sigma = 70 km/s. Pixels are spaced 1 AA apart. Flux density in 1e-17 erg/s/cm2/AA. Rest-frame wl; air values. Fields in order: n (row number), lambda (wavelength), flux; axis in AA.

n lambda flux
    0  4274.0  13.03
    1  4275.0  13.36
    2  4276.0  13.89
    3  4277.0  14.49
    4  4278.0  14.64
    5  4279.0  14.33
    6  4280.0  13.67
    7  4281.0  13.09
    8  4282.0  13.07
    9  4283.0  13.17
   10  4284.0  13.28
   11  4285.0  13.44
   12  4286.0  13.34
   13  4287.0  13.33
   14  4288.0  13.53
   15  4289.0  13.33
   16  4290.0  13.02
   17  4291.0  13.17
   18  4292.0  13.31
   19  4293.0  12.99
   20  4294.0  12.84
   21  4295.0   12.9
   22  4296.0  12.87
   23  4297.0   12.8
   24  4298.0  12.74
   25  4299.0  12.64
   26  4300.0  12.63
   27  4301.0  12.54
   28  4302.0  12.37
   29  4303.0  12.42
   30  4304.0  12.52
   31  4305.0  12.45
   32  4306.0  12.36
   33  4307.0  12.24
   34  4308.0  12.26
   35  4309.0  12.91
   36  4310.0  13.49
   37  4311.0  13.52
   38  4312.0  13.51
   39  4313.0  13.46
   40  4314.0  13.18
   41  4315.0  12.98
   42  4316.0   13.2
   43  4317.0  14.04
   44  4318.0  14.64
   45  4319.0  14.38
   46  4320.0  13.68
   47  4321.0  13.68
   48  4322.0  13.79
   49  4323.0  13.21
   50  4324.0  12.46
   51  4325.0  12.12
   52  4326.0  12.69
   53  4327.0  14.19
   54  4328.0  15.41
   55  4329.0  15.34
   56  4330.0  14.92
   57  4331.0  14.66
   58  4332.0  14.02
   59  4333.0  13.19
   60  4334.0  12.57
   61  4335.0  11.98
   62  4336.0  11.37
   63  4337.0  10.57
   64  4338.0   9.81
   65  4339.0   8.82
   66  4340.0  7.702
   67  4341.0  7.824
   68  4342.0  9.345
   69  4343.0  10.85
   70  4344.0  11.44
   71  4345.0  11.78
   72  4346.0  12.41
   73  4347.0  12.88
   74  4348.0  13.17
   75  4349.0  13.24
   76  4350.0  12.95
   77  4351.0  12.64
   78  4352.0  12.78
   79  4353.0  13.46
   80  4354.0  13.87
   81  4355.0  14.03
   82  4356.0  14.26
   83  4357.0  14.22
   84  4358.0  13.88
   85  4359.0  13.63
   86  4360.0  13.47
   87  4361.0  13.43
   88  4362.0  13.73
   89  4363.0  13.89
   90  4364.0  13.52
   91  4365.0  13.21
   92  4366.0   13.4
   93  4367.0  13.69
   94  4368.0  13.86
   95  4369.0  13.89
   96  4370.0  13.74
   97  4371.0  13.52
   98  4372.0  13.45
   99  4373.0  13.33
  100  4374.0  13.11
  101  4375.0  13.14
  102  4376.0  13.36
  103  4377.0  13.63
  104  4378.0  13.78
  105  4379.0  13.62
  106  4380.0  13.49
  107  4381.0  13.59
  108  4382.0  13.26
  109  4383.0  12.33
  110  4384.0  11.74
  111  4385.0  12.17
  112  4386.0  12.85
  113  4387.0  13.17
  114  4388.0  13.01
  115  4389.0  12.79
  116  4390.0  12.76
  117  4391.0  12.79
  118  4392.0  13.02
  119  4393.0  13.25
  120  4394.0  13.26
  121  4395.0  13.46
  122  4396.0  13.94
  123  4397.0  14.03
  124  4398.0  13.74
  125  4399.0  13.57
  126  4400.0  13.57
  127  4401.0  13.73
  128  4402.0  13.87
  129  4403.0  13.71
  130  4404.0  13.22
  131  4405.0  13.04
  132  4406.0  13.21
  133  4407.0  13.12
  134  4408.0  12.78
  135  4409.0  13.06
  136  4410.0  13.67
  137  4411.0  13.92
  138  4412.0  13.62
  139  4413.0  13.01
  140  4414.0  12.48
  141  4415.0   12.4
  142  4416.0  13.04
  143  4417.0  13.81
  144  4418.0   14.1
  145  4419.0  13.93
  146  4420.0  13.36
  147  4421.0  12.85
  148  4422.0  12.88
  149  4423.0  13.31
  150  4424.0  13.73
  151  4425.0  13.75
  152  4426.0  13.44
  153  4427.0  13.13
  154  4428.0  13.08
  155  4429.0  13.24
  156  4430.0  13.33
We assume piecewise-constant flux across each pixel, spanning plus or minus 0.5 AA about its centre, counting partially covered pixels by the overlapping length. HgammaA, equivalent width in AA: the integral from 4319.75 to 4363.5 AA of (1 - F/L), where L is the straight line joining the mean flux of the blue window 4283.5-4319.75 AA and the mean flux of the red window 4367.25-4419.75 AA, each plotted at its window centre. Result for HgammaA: 1.6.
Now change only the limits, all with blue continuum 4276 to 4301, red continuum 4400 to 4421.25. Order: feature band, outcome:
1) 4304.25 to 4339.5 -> 0.6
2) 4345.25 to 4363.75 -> -0.2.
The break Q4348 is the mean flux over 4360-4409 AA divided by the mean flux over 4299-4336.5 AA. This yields 1.0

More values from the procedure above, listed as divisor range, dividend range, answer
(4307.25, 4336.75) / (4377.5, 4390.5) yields 0.96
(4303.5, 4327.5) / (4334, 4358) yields 0.90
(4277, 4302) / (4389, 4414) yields 1.01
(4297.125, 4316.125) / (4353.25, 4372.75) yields 1.07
